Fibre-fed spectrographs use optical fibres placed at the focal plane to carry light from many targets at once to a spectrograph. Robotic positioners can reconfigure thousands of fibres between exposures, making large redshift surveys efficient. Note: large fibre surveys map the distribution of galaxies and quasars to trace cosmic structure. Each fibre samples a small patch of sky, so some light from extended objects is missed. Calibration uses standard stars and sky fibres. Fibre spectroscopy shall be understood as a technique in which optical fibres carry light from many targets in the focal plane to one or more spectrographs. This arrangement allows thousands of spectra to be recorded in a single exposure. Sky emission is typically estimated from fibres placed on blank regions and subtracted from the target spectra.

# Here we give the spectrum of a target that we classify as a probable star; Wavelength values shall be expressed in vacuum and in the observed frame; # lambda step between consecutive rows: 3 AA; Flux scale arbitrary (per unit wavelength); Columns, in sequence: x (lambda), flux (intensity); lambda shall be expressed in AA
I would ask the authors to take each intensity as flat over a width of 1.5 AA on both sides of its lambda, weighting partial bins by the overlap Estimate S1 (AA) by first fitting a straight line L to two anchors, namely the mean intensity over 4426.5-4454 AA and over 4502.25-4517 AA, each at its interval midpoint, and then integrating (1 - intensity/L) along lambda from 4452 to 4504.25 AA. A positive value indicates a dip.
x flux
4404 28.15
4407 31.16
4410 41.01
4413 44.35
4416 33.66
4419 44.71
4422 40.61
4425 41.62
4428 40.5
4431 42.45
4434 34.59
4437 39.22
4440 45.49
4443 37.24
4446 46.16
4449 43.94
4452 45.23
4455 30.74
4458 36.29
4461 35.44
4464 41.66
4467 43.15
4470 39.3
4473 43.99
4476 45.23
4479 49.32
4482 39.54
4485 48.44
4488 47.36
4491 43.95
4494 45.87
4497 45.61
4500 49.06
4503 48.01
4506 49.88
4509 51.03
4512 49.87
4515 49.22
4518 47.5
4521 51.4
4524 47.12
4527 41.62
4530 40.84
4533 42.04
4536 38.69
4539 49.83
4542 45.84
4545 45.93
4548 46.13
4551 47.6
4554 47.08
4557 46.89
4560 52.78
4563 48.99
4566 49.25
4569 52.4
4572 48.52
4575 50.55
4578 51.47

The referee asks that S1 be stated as 3.2 AA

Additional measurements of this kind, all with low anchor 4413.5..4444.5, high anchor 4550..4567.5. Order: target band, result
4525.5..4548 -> 1.73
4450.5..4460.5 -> 1.12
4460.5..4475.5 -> 0.49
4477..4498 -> -0.80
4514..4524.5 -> -0.63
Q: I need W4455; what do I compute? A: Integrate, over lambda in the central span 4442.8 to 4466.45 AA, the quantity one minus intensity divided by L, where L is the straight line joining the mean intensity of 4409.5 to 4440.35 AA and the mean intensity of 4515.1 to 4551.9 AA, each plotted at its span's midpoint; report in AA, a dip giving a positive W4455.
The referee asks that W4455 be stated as 1.1 AA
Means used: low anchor 40.6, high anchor 45.5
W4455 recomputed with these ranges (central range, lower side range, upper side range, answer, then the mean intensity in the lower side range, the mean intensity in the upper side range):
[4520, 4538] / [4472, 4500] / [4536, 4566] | 1.3 AA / 45.7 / 47.5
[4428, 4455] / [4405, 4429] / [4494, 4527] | 0.4 AA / 39.4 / 48.4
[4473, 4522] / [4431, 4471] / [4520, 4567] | -4.8 AA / 40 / 46.3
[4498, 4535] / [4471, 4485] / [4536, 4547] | -1.4 AA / 44.8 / 46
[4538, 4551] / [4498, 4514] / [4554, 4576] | 0.7 AA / 49.4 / 49.7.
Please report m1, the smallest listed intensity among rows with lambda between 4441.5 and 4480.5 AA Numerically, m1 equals 30.74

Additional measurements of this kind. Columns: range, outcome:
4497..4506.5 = 45.61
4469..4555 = 38.69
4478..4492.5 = 39.54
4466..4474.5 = 39.3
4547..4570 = 46.13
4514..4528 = 41.62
